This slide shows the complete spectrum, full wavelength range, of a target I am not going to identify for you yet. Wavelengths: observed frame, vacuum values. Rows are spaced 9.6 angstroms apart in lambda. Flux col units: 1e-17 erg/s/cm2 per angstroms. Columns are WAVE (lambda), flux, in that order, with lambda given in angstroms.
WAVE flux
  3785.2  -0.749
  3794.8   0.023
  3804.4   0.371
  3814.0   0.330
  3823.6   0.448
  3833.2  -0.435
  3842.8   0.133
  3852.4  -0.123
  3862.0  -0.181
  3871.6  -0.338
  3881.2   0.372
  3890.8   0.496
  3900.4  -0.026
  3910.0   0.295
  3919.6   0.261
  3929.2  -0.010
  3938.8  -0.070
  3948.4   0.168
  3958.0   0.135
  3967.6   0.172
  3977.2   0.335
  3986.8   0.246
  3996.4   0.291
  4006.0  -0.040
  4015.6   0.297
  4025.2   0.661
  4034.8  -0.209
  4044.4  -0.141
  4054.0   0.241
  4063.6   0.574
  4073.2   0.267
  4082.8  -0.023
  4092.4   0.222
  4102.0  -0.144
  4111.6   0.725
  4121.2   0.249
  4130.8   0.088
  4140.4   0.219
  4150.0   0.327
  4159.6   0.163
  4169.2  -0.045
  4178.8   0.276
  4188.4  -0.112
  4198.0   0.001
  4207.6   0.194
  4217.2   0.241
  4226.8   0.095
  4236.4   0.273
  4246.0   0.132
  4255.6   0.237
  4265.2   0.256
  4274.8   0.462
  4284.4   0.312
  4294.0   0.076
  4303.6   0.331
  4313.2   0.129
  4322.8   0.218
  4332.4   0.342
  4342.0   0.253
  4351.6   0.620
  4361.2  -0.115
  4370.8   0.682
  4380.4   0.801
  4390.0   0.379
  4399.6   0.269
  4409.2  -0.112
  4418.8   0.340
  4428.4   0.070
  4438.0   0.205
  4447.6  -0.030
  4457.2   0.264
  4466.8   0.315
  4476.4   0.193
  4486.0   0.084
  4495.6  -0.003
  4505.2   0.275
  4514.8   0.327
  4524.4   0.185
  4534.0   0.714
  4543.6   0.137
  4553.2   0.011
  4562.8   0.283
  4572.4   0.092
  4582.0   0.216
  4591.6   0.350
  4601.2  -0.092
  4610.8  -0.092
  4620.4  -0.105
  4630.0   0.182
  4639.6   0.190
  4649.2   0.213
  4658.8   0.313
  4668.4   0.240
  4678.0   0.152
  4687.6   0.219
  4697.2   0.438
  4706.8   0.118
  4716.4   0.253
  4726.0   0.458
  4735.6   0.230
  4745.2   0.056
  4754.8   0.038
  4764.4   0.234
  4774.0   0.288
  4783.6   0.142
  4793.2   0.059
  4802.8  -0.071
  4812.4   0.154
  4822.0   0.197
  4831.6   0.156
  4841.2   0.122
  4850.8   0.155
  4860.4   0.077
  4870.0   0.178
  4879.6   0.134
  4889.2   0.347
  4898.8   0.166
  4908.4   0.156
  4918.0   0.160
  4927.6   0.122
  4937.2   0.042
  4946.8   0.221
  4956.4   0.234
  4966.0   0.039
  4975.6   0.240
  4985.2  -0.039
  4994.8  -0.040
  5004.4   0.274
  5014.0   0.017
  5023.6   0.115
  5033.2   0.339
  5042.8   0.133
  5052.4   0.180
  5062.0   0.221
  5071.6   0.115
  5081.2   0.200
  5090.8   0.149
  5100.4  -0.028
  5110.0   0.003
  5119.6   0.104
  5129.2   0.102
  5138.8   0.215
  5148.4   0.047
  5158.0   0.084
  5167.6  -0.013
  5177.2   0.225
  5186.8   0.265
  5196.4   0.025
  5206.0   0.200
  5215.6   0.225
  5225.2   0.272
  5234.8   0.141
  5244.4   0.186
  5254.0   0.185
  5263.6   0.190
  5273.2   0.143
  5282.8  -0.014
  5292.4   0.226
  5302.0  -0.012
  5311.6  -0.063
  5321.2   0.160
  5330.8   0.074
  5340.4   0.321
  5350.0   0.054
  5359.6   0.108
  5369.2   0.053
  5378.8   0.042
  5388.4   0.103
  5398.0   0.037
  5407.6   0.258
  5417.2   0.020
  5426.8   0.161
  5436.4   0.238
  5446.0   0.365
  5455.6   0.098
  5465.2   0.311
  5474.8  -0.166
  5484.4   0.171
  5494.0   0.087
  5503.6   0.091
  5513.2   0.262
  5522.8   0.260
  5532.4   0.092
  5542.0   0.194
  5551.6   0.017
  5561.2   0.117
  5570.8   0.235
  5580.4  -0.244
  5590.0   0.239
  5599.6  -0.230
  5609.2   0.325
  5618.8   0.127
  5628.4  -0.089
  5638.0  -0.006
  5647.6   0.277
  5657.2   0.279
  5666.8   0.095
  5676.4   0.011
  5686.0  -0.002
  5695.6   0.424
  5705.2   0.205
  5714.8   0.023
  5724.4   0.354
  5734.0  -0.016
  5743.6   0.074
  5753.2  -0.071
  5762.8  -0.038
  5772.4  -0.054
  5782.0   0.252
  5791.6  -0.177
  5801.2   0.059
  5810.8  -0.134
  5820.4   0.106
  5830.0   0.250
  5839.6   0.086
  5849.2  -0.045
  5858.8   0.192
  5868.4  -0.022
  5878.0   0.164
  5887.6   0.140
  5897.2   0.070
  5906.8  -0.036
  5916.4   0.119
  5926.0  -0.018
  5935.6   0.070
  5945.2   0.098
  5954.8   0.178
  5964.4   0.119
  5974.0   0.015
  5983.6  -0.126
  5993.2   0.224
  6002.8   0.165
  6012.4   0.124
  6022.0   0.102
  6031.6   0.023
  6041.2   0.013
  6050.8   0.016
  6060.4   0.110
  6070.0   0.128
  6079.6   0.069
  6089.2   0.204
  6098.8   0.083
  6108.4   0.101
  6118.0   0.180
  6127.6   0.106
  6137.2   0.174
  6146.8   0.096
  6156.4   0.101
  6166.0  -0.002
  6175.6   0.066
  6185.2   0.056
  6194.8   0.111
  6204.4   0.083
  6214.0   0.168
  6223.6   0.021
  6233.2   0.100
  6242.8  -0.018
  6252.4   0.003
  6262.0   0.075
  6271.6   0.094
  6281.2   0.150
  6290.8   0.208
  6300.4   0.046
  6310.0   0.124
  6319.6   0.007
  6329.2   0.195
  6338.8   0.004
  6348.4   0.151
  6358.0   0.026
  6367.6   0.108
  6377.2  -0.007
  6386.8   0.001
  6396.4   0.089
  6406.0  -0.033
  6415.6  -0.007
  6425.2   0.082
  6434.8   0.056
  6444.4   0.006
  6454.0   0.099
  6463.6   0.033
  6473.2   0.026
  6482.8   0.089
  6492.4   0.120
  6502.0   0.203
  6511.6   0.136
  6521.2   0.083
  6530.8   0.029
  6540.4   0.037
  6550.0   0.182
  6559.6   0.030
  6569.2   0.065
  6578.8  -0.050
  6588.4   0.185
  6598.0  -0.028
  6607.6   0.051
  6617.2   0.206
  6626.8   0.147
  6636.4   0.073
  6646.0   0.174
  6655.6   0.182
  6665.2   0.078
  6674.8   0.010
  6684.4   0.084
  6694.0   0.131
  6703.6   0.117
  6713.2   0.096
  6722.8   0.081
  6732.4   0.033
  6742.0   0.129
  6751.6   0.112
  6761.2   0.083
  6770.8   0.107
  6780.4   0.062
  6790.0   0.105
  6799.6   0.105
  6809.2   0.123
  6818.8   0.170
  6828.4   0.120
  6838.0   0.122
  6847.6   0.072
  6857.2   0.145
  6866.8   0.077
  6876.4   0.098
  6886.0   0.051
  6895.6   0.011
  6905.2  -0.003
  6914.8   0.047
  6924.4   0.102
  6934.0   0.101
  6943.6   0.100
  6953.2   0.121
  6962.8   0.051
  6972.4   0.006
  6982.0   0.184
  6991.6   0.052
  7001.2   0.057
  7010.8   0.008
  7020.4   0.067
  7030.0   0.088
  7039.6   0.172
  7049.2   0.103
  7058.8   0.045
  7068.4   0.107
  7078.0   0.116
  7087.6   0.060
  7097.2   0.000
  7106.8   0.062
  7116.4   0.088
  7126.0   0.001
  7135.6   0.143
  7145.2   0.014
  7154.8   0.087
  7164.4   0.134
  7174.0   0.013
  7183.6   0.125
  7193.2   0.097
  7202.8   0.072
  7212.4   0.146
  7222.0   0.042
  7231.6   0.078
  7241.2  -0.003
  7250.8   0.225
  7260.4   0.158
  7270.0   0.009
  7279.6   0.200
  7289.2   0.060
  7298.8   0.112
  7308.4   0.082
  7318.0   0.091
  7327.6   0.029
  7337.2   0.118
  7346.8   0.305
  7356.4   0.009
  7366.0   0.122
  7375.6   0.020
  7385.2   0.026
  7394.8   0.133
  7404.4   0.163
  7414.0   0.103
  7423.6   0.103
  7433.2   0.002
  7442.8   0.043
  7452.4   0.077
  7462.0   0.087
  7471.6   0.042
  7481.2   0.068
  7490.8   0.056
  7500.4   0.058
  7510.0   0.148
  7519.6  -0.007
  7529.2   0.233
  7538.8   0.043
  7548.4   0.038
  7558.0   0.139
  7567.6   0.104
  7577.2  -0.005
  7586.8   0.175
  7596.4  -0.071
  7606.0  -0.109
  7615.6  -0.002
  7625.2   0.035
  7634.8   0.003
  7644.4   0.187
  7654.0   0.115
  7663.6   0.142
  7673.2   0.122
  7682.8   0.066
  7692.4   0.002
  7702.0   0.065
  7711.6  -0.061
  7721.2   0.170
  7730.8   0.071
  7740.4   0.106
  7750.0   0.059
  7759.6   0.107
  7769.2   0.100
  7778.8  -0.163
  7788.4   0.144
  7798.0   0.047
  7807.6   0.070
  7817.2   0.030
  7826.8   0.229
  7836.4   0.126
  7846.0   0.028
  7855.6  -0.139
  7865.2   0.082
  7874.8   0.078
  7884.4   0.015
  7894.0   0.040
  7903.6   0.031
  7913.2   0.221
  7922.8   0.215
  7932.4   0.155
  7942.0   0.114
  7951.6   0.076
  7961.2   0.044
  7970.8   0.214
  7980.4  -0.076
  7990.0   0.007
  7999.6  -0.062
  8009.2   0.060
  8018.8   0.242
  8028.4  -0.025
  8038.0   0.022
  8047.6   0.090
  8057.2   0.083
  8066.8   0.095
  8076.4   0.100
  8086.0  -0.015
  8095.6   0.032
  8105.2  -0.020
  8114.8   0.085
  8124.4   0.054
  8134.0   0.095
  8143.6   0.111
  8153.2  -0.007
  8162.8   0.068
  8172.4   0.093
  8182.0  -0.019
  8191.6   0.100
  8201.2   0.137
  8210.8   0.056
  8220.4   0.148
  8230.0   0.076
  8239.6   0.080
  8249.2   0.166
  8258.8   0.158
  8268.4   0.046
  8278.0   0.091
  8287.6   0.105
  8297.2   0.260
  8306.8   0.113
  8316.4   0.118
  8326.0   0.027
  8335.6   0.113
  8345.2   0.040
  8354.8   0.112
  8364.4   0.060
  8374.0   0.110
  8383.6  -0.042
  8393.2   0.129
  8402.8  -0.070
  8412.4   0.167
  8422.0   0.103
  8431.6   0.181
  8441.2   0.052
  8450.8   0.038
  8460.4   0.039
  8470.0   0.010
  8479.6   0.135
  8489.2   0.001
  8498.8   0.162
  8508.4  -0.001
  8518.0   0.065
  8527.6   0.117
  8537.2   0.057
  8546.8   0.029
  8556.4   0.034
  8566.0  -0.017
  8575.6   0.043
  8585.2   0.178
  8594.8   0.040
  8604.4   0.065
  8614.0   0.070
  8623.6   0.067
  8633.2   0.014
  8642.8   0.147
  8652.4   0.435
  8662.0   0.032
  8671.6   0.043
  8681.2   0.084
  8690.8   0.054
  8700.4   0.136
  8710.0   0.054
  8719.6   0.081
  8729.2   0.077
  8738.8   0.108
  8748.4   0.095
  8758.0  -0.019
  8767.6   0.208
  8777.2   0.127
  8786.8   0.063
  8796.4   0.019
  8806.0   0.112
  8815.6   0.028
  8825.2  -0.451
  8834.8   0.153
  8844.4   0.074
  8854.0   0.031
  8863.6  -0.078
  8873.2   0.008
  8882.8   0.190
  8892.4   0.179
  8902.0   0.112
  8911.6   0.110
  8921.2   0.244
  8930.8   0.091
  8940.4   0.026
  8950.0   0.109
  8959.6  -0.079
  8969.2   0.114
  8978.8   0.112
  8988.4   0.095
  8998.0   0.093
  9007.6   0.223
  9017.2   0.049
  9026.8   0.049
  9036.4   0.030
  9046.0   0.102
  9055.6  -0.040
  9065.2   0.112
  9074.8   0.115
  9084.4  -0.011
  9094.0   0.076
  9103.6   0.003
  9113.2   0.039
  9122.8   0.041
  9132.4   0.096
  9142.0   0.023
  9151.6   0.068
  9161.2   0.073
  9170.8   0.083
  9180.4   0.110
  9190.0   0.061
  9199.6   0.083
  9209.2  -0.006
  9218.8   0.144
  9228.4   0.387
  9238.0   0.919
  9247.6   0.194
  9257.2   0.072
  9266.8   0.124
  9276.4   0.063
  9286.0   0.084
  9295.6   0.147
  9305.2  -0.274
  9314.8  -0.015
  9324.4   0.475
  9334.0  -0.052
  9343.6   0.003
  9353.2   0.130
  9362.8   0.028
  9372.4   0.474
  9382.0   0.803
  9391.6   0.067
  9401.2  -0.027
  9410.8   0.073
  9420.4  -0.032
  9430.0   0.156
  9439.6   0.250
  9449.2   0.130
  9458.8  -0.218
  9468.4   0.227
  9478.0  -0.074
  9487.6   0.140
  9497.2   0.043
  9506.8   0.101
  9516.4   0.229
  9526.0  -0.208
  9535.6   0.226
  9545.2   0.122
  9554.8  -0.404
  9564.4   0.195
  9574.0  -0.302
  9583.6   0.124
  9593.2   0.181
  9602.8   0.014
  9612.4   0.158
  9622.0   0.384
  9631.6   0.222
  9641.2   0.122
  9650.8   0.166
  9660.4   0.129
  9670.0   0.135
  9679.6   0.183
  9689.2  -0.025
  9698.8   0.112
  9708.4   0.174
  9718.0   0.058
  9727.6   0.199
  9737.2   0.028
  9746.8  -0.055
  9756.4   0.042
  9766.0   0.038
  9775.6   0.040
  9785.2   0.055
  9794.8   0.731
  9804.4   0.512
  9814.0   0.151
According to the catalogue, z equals 1.477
